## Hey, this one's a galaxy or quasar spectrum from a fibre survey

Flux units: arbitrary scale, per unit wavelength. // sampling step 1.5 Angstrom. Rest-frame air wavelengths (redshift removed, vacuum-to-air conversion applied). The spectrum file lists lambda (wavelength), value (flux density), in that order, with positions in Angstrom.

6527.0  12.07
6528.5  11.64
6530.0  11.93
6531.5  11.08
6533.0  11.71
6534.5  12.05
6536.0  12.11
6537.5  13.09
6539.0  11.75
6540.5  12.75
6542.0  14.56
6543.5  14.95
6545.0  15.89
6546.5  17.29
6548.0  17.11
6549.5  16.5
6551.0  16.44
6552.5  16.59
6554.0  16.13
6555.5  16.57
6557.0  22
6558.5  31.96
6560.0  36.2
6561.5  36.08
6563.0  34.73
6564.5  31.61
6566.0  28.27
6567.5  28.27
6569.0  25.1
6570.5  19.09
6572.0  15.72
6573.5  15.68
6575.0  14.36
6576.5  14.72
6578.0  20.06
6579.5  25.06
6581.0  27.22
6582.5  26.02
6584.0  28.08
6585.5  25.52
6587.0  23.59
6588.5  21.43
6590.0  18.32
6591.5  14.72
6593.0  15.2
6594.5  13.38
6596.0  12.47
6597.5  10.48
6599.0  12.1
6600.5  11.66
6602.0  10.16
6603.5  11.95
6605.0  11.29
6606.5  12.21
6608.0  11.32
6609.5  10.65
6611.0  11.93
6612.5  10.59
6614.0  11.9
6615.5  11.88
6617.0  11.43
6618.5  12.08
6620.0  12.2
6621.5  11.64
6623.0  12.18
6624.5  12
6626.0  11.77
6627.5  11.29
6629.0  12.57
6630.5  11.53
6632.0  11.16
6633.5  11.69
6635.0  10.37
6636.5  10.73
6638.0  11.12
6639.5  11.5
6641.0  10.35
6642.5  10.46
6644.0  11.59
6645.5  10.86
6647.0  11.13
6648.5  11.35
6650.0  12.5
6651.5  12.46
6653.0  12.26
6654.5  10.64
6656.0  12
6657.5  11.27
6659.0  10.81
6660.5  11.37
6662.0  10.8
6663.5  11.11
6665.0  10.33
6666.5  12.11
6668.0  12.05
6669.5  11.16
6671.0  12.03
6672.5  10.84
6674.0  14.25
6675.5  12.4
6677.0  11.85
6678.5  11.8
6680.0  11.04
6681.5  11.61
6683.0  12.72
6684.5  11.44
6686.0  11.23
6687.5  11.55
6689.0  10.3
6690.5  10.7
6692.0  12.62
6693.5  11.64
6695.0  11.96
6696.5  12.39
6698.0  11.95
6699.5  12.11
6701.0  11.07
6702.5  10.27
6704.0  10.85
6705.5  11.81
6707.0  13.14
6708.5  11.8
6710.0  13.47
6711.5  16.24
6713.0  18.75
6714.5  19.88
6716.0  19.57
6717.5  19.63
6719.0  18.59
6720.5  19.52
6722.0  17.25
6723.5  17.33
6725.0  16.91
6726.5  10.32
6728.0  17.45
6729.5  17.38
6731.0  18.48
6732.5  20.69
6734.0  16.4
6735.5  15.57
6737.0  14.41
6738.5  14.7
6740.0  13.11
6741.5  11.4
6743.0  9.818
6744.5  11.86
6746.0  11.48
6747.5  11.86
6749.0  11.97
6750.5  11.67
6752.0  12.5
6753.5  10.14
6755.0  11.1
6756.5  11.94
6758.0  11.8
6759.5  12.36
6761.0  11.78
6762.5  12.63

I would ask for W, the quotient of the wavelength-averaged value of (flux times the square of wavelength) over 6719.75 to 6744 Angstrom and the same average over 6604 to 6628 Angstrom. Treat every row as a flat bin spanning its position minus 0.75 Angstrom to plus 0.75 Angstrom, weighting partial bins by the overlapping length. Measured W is 1.4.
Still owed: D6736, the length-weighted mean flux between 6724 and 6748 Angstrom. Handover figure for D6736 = 14.5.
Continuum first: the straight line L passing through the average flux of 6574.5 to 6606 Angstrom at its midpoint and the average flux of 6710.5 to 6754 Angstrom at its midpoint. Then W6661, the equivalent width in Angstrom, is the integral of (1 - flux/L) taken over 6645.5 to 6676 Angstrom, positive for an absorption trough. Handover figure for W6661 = 8.9 Angstrom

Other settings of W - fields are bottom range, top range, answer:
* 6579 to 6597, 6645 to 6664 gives 0.56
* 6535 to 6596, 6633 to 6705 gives 0.58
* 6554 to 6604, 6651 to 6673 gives 0.55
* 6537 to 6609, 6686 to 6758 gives 0.76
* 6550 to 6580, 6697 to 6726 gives 0.69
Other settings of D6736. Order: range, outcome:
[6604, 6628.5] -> 11.7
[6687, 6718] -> 13.4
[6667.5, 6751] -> 13.7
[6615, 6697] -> 11.6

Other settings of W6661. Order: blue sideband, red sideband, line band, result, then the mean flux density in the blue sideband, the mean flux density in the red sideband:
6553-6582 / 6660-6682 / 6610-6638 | 9.2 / 24.1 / 11.7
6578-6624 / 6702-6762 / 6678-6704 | 5.6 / 15.3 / 14.4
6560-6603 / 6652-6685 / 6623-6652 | 6.8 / 20.9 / 11.6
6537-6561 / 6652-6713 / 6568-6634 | 3.3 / 18.4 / 11.9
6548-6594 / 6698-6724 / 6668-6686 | 5.4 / 22.6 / 15.3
